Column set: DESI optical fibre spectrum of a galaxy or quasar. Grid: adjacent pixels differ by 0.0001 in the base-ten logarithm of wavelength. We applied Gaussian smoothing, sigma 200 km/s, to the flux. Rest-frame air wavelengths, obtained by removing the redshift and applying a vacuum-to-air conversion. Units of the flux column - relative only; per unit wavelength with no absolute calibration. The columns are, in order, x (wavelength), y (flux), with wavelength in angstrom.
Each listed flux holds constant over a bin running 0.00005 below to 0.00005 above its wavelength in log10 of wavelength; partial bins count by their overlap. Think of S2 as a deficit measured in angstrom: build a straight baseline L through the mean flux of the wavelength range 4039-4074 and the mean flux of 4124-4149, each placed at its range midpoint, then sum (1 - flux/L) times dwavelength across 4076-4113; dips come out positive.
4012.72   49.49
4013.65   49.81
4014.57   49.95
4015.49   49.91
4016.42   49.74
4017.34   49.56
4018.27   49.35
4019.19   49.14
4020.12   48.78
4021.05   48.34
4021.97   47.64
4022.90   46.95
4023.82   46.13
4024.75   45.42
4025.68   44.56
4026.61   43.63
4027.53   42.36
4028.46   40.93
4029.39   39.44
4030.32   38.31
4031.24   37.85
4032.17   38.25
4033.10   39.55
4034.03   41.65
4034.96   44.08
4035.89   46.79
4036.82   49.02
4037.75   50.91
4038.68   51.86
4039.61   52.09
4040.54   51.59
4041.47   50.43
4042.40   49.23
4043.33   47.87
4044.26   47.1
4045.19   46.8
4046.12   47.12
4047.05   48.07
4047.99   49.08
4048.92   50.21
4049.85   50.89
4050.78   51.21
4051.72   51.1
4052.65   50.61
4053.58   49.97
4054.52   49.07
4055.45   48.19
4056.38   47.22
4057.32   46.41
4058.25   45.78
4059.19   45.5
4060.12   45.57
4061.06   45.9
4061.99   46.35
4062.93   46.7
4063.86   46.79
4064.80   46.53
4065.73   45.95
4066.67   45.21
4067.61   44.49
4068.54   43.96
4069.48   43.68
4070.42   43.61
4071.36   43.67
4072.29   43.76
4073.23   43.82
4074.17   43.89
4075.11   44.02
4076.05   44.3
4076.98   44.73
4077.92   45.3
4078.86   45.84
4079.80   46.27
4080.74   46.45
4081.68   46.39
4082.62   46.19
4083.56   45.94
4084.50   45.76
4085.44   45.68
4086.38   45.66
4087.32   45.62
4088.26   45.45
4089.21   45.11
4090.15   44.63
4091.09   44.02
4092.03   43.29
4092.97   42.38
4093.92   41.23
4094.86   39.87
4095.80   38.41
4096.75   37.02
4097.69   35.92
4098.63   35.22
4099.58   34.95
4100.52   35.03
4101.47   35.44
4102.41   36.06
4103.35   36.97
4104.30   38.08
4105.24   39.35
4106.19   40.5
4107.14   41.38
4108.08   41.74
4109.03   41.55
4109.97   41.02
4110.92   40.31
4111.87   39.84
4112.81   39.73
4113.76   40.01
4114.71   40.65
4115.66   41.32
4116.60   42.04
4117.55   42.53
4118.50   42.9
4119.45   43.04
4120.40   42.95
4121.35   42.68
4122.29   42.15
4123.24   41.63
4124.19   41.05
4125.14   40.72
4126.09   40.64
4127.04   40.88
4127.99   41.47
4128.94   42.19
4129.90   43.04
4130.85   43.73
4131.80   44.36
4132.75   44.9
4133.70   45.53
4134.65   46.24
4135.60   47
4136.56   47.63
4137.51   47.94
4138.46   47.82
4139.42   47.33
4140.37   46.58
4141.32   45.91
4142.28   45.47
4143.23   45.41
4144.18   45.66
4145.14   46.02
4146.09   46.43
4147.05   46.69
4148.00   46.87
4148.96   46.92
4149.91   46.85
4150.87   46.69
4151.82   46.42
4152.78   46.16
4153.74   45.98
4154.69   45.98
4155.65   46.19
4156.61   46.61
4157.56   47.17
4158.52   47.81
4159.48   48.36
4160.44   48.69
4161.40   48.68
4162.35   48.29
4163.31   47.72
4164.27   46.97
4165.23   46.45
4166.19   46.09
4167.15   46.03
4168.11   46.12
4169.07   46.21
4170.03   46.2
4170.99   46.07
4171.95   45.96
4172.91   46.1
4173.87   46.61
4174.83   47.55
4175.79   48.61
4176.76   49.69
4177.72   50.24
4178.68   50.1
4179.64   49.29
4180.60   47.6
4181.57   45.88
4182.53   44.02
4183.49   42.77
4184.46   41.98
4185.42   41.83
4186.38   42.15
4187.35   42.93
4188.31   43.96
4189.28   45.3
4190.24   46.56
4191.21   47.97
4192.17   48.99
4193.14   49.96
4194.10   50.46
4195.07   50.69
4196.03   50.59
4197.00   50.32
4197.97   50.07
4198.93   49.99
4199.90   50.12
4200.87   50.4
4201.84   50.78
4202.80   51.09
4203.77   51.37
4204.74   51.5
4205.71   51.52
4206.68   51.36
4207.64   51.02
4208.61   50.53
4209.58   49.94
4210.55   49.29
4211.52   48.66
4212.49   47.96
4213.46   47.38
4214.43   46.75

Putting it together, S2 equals 3.63 angstrom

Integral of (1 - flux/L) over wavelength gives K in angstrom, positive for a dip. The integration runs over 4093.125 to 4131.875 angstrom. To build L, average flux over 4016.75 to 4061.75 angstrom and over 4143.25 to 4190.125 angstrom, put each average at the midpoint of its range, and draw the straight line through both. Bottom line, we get 5.31 angstrom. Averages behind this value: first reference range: 46.8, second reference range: 46.4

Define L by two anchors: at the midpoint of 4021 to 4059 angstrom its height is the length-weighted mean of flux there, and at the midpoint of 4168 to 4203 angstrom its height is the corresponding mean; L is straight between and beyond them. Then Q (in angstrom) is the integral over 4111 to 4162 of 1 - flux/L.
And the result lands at 2.7 angstrom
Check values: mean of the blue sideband 46.7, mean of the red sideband 47.4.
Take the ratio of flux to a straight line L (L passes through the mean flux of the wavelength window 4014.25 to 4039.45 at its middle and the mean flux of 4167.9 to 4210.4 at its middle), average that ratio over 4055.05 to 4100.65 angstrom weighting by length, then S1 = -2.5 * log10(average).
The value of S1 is 0.06 mag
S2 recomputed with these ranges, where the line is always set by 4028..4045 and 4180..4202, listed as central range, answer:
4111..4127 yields 1.7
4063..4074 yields 0.3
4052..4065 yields -0.5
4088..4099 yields 1.2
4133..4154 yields 0.0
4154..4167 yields -0.1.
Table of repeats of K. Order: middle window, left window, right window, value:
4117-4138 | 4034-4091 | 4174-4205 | 1.8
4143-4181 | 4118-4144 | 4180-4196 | -1.6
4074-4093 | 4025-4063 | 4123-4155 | 0.3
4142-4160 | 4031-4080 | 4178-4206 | 0.4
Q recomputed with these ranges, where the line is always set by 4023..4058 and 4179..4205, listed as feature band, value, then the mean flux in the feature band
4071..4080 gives 0.5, 44.5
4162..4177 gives 0.2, 46.8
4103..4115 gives 1.8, 40.1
